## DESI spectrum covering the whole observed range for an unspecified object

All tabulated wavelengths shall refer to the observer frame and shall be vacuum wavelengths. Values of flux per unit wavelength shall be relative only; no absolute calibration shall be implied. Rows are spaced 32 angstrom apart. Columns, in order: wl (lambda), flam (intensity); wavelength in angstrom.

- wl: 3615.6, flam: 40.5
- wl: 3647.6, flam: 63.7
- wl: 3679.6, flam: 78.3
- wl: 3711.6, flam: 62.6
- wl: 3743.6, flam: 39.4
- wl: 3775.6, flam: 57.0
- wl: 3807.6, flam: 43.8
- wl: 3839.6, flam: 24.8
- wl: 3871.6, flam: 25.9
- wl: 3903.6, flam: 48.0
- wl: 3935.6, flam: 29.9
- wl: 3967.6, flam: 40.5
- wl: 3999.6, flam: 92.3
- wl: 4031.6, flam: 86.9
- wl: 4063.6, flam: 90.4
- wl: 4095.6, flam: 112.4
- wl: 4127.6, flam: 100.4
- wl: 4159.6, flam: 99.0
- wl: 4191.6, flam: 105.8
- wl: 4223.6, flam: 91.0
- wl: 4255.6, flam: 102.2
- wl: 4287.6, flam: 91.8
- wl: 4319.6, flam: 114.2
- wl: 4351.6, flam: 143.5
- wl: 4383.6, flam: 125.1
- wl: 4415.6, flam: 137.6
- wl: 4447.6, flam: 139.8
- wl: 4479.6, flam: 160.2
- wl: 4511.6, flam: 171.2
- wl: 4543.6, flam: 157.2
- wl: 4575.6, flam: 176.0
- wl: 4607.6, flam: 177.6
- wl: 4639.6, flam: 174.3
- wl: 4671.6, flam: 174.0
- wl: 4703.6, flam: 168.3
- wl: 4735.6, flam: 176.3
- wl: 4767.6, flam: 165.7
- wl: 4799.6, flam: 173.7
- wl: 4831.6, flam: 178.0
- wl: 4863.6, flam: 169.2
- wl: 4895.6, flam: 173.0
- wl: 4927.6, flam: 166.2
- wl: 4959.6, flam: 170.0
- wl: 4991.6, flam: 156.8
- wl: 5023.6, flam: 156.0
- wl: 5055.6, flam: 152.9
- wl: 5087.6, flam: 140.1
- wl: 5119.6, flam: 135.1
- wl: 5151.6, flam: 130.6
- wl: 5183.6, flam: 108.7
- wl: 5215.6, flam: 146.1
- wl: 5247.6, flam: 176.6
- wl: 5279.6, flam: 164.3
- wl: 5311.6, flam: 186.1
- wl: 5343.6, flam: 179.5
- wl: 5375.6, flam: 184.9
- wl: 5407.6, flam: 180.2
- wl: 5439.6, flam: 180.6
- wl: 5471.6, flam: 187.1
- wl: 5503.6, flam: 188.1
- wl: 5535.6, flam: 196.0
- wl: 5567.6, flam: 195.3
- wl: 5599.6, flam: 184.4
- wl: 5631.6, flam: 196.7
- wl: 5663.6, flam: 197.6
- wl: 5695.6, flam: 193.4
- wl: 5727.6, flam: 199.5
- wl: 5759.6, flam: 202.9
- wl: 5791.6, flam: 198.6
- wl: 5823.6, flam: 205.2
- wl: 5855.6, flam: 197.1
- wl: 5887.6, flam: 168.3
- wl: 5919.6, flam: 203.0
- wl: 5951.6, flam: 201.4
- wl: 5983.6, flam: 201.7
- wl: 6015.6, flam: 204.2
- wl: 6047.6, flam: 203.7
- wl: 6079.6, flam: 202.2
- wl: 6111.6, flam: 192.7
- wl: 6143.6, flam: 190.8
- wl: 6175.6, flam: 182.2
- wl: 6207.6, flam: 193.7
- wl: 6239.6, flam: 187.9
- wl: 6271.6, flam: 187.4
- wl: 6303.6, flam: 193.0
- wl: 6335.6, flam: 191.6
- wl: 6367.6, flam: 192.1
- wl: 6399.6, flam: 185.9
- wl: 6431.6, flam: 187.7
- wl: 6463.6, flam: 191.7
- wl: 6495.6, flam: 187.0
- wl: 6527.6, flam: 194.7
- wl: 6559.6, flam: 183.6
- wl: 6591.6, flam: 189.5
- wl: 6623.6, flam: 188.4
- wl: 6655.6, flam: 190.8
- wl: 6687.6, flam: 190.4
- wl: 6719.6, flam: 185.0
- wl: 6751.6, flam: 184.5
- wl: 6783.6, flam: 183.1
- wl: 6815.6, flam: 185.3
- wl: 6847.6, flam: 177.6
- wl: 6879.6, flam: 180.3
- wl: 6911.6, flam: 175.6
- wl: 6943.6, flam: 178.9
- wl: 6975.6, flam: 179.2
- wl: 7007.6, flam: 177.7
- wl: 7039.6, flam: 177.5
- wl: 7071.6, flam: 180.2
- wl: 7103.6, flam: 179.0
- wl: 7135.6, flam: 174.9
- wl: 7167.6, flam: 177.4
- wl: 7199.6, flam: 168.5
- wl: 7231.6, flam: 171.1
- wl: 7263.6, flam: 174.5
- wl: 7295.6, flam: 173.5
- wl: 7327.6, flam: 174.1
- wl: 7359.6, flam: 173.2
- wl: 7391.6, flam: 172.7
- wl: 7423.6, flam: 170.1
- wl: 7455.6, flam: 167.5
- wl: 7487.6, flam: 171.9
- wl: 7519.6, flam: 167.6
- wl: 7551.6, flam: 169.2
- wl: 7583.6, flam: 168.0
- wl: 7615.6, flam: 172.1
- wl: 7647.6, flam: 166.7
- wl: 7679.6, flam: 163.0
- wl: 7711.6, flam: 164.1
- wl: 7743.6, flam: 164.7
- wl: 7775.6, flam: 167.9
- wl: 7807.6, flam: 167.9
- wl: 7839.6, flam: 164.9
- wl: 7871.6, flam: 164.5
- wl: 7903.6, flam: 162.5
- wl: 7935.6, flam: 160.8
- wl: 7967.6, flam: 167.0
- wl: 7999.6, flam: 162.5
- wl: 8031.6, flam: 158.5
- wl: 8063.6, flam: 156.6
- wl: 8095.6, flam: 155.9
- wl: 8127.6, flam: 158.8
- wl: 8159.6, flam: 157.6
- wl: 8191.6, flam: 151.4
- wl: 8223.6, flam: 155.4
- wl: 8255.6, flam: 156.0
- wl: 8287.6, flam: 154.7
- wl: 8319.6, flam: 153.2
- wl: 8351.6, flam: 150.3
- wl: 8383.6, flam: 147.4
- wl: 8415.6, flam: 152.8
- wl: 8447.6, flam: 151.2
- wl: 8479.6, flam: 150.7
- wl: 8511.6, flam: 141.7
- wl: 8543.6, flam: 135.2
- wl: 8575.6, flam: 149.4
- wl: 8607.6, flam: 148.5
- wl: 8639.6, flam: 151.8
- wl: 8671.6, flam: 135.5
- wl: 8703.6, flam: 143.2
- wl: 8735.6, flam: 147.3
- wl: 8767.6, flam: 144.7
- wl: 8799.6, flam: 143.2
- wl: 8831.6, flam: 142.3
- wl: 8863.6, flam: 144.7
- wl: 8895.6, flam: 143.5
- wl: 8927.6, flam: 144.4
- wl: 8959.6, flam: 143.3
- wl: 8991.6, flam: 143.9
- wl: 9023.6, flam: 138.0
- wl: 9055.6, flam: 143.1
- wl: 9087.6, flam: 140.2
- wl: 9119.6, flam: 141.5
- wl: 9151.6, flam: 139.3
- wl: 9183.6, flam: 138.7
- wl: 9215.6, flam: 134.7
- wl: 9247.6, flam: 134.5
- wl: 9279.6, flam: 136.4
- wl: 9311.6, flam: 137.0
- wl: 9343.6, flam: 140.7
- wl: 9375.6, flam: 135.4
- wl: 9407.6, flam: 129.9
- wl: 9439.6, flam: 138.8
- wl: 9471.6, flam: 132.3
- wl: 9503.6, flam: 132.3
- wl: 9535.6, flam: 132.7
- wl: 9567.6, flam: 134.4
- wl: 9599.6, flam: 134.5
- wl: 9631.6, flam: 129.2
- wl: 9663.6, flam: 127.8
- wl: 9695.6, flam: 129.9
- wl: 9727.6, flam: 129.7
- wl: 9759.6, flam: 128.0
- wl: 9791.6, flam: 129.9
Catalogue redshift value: 0.00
